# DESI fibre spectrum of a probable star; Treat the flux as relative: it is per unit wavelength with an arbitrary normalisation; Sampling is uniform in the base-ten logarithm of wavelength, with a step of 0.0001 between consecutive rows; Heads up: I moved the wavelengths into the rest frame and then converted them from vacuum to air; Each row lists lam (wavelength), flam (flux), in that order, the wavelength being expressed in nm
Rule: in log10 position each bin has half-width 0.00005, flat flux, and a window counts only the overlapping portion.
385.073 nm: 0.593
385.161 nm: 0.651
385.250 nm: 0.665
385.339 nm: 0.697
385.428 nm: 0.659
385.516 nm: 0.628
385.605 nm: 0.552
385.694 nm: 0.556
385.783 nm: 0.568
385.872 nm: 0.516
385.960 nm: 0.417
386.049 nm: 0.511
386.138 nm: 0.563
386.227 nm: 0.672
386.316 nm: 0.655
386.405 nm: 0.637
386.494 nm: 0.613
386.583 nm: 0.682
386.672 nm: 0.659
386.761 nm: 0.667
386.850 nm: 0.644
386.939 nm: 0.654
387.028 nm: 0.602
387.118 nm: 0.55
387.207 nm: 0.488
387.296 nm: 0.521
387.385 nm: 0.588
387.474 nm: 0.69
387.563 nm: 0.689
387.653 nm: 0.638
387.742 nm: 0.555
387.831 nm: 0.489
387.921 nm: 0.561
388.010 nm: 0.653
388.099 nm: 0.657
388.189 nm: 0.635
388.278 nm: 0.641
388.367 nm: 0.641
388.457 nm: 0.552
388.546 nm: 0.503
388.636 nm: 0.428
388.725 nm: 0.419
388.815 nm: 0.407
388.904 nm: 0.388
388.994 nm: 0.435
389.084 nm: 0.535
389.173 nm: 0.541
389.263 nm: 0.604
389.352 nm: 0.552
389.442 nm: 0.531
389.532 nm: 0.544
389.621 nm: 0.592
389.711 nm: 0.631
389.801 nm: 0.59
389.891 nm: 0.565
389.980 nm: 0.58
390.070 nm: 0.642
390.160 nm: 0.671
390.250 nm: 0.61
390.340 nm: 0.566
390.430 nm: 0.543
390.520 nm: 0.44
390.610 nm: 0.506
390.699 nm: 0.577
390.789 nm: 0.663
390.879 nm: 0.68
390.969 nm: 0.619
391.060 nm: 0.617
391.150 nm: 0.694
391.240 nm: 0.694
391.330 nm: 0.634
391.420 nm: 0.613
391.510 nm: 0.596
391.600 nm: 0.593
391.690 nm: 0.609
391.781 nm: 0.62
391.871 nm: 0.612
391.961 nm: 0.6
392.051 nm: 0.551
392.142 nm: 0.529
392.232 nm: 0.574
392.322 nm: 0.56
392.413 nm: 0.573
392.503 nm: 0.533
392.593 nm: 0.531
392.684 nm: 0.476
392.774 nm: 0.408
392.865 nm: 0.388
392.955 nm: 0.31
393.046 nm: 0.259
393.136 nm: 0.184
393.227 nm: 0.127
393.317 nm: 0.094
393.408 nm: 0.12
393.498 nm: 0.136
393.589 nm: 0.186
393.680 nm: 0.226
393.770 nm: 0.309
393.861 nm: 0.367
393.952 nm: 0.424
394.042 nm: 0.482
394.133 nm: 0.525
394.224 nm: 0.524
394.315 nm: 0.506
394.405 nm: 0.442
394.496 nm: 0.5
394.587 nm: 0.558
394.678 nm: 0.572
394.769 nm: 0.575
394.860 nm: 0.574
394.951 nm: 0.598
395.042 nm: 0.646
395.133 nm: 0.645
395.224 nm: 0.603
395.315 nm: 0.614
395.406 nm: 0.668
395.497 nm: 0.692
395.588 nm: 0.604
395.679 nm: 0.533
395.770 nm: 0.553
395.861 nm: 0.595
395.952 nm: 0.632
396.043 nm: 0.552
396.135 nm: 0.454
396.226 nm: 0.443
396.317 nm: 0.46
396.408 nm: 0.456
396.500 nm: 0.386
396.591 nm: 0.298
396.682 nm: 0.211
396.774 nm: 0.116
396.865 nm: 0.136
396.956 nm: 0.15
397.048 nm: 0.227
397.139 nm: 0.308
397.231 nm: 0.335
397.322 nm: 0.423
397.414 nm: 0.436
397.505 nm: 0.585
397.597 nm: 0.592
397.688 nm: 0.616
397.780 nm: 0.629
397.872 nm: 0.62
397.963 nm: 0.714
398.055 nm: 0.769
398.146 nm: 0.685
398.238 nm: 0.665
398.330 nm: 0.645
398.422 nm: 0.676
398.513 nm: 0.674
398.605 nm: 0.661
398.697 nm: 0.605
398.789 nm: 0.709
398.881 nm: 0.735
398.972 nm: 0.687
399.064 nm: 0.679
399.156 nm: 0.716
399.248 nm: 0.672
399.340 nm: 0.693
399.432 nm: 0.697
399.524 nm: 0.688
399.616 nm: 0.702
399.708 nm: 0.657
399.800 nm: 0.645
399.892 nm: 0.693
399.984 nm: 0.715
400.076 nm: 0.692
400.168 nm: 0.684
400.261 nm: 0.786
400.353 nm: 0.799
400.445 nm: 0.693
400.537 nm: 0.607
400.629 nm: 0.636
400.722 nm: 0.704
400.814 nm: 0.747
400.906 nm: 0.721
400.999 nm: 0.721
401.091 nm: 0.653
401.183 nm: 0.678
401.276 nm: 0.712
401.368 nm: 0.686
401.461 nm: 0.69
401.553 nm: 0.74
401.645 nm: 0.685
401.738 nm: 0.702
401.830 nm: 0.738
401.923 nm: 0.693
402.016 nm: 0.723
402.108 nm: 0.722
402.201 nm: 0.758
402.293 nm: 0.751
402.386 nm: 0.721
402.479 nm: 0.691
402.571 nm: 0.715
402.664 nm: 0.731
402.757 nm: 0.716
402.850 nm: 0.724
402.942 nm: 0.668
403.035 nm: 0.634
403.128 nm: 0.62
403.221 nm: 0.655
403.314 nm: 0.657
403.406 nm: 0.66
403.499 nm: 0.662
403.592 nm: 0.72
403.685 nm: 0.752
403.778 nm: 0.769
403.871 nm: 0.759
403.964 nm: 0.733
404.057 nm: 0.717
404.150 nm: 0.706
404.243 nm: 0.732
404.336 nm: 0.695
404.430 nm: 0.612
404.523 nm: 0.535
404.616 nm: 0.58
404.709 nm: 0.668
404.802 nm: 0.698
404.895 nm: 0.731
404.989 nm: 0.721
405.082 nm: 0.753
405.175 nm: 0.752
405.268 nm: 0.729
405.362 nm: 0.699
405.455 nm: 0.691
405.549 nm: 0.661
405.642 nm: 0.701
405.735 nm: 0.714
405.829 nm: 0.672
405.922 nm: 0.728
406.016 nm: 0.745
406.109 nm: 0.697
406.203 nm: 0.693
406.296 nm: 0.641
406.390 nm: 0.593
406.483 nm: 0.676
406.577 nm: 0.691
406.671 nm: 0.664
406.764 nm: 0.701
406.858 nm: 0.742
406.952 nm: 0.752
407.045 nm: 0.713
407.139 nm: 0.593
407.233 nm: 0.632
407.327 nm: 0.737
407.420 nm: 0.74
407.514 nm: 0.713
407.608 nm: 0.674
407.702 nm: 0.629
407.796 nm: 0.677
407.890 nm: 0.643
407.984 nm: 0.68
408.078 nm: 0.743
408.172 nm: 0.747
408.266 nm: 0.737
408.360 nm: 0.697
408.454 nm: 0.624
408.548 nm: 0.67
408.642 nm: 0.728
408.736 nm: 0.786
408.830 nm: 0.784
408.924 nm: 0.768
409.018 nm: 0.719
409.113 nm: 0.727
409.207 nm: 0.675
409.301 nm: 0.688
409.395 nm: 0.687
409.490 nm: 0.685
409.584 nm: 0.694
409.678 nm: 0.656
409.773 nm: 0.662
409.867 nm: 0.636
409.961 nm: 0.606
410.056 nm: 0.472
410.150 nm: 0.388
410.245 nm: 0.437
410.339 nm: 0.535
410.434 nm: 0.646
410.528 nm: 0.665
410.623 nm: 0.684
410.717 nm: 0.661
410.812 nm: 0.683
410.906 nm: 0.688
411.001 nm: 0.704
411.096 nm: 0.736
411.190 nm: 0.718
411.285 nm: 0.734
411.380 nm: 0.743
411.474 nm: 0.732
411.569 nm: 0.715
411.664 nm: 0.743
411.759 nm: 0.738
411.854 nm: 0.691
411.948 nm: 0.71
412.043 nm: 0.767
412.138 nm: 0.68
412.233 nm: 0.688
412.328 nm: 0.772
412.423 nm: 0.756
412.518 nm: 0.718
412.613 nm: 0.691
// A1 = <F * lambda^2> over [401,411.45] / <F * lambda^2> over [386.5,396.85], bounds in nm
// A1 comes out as 1.4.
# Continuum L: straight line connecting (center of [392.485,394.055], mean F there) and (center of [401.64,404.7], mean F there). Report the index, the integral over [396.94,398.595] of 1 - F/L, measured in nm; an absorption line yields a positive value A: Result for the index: -0.228 nm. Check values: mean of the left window 0.301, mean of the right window 0.695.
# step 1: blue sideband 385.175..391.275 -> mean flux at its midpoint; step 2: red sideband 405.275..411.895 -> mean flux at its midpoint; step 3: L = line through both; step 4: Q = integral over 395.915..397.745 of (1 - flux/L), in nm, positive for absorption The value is 0.686 nm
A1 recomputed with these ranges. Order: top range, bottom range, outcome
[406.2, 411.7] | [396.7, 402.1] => 1.13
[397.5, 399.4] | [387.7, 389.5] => 1.31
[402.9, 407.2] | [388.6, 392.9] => 1.32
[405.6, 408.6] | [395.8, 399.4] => 1.36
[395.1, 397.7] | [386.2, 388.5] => 0.78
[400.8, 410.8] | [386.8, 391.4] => 1.29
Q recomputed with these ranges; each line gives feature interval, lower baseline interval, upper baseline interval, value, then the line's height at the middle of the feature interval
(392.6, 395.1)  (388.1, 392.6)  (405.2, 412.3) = 0.85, 0.594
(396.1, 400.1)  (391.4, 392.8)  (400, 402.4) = 0.66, 0.659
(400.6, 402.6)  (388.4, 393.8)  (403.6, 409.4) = -0.23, 0.635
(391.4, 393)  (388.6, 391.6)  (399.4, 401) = 0.16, 0.595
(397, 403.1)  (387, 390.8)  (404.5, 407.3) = -0.19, 0.644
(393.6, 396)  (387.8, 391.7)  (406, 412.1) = 0.28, 0.602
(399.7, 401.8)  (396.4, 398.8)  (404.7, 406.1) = -0.43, 0.58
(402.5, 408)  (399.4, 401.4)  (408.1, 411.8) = -0.03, 0.687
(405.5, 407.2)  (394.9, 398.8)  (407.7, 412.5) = -0.13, 0.639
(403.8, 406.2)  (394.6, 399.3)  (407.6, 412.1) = -0.26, 0.629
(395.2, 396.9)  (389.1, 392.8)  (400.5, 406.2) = 0.42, 0.63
